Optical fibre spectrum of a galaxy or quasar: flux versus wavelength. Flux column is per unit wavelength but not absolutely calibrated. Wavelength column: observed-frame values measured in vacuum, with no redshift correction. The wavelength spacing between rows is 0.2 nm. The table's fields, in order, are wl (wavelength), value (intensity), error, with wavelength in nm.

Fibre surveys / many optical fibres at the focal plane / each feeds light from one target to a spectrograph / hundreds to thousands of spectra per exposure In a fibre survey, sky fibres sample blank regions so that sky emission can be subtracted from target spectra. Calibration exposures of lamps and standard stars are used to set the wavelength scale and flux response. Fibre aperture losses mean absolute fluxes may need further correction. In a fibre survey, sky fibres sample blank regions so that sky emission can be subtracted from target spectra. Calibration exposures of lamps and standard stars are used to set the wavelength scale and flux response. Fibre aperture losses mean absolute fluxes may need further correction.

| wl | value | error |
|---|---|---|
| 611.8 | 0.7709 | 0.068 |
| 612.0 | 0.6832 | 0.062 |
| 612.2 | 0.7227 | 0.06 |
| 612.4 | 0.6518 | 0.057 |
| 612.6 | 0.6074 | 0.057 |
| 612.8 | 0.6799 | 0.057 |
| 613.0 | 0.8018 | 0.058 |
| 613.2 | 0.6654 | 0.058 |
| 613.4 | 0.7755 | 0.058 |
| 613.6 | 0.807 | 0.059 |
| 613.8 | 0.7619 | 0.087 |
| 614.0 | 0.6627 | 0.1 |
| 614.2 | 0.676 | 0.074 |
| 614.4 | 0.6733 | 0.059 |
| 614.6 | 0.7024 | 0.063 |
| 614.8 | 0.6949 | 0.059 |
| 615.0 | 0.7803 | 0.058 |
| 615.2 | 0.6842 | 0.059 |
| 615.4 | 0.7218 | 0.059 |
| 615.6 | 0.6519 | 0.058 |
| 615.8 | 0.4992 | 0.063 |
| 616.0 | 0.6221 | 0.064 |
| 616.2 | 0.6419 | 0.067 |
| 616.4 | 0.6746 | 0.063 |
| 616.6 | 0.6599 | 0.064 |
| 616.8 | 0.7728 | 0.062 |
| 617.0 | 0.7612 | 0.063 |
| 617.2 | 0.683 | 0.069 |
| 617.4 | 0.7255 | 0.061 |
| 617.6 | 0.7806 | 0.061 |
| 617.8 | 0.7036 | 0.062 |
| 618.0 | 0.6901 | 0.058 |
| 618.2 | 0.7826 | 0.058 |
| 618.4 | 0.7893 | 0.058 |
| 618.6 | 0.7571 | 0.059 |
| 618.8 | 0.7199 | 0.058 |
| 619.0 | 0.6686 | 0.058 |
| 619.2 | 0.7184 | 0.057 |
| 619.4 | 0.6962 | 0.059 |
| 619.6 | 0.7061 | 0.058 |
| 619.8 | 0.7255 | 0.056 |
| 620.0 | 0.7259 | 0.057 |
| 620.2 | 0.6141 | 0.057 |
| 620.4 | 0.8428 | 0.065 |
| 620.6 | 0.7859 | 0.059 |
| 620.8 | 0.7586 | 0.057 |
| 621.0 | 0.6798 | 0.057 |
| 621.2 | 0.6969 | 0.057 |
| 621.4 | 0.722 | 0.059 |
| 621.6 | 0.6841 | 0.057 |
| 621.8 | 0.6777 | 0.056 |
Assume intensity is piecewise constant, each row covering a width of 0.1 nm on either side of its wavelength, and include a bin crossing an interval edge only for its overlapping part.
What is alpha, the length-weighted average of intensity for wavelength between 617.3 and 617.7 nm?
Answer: 0.753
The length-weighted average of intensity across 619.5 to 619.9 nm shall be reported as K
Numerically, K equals 0.716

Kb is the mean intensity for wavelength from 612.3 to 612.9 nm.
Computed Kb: 0.646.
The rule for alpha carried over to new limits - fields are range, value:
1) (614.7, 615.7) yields 0.707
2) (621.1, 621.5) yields 0.709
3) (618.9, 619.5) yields 0.694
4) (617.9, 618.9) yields 0.748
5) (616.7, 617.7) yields 0.745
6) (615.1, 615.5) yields 0.703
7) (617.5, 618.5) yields 0.749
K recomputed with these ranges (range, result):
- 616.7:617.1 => 0.767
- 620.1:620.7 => 0.748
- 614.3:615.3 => 0.707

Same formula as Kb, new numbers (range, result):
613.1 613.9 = 0.752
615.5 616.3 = 0.604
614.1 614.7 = 0.684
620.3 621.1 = 0.767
